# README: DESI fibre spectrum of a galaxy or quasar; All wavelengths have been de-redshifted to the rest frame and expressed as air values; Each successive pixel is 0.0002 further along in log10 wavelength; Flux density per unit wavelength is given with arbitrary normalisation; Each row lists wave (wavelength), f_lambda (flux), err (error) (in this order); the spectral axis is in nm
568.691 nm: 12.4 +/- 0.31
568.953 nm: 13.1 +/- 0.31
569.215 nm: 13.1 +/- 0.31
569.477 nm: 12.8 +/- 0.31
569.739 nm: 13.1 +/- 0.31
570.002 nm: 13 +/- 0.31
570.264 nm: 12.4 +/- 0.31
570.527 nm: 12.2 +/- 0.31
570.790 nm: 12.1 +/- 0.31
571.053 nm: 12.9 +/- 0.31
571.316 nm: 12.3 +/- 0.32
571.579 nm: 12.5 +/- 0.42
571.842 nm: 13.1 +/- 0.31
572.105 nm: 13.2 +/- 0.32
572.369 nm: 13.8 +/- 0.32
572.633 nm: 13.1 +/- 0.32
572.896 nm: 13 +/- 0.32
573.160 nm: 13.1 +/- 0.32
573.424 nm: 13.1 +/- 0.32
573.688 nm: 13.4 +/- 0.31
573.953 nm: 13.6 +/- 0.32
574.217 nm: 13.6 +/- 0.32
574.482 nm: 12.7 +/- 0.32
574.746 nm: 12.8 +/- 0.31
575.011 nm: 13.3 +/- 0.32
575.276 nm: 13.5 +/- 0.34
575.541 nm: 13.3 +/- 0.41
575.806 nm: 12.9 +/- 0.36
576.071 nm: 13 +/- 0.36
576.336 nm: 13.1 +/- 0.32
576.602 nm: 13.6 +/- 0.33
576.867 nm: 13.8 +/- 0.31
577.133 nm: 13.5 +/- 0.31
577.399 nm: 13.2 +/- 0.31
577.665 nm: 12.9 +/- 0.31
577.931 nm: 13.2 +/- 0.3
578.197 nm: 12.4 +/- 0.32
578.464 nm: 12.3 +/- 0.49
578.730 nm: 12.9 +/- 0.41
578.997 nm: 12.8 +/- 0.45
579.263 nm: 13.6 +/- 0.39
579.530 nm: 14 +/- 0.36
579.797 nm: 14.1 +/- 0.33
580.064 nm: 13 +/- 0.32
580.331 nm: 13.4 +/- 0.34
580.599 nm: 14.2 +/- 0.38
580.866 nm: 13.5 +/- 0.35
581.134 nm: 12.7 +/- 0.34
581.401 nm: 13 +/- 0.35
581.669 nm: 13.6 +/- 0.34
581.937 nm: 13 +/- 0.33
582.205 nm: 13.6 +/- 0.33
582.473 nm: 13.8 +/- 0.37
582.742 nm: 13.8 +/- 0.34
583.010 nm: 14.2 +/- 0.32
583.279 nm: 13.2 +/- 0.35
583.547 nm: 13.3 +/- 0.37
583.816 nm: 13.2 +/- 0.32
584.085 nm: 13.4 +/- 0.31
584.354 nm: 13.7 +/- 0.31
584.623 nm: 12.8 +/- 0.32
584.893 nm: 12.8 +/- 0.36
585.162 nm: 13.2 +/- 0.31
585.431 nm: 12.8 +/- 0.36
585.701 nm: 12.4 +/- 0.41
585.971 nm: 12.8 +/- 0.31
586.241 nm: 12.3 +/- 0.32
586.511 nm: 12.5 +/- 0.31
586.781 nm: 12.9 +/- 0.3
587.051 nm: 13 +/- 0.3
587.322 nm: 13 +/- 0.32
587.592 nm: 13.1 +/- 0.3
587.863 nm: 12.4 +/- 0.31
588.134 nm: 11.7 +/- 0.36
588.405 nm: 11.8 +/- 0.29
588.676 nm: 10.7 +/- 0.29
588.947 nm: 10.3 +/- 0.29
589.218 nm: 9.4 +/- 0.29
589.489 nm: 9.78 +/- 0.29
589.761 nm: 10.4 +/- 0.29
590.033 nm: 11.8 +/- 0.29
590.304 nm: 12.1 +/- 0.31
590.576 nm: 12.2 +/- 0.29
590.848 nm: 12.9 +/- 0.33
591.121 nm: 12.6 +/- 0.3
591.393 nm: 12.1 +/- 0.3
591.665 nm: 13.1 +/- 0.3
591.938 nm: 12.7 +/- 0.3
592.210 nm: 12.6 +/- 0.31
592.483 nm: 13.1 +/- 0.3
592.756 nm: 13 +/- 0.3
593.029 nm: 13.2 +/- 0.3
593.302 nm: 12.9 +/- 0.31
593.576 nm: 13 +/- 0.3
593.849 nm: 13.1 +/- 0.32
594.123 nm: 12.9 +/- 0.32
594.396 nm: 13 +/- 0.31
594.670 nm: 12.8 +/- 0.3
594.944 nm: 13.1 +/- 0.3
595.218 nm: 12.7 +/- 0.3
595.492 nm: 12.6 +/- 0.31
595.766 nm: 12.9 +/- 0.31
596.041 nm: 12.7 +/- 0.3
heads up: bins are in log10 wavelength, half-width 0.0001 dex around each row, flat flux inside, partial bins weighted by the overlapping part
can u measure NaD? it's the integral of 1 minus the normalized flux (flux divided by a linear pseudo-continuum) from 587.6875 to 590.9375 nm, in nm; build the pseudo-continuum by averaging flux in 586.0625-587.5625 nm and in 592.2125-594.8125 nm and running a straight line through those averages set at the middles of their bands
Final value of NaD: 0.39 nm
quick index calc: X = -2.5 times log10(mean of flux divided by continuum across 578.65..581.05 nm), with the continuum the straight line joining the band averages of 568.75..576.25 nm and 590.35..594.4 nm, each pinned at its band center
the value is -0.047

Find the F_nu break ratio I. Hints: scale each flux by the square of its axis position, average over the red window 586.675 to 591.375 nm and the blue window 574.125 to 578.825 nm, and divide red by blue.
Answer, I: 0.94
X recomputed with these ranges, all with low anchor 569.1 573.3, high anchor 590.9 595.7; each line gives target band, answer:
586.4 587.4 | 0.00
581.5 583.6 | -0.06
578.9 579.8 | -0.06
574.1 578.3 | -0.03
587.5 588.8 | 0.08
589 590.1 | 0.25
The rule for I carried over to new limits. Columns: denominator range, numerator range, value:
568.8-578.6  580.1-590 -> 1.01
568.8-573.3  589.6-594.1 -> 1.05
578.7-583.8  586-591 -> 0.90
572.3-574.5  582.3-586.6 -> 1.03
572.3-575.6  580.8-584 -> 1.04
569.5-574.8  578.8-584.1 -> 1.07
